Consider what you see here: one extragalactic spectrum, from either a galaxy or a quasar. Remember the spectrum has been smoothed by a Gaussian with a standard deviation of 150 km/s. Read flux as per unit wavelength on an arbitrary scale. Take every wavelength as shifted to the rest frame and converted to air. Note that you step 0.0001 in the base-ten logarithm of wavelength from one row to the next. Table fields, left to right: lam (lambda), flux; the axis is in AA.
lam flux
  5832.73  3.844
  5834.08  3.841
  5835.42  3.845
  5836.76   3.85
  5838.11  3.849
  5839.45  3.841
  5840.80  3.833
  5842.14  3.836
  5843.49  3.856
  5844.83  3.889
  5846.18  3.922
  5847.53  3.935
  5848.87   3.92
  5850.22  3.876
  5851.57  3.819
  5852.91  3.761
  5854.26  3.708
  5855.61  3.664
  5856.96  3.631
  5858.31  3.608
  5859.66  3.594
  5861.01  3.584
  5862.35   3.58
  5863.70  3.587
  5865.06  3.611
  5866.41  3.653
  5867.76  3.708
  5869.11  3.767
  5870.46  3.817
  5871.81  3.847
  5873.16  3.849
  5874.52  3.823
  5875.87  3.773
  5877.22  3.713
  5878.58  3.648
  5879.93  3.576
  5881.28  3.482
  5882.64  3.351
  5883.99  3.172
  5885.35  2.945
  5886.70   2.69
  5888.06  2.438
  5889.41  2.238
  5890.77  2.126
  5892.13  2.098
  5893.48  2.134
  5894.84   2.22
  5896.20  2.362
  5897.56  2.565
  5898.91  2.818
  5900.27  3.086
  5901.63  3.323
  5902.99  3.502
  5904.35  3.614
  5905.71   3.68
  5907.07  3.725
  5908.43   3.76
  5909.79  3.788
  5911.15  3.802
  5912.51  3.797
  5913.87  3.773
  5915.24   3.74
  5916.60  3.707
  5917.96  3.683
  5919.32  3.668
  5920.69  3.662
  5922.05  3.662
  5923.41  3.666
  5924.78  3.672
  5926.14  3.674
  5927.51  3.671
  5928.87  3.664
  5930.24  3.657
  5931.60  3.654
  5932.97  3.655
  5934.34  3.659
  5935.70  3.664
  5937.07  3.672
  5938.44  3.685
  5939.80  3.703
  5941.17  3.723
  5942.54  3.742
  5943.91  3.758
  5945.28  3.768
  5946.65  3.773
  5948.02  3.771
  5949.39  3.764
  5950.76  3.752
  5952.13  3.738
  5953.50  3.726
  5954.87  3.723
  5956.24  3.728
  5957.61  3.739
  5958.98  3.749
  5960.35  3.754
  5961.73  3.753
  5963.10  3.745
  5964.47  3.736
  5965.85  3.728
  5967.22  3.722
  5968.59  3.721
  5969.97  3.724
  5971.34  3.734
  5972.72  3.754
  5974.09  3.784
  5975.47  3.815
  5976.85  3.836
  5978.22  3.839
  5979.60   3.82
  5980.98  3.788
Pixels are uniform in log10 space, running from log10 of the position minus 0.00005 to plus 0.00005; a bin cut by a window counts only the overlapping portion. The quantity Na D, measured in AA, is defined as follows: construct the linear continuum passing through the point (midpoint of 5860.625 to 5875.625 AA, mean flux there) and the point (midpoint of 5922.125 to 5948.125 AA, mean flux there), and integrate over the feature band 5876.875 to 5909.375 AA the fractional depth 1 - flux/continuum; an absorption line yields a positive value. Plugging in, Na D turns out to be 6.1 AA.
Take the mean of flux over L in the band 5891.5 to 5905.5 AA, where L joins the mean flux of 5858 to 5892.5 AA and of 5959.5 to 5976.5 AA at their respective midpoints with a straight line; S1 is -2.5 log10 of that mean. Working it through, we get 0.229 mag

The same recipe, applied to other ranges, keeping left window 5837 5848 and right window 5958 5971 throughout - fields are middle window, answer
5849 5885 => 0.05 mag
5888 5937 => 0.14 mag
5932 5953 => 0.01 mag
